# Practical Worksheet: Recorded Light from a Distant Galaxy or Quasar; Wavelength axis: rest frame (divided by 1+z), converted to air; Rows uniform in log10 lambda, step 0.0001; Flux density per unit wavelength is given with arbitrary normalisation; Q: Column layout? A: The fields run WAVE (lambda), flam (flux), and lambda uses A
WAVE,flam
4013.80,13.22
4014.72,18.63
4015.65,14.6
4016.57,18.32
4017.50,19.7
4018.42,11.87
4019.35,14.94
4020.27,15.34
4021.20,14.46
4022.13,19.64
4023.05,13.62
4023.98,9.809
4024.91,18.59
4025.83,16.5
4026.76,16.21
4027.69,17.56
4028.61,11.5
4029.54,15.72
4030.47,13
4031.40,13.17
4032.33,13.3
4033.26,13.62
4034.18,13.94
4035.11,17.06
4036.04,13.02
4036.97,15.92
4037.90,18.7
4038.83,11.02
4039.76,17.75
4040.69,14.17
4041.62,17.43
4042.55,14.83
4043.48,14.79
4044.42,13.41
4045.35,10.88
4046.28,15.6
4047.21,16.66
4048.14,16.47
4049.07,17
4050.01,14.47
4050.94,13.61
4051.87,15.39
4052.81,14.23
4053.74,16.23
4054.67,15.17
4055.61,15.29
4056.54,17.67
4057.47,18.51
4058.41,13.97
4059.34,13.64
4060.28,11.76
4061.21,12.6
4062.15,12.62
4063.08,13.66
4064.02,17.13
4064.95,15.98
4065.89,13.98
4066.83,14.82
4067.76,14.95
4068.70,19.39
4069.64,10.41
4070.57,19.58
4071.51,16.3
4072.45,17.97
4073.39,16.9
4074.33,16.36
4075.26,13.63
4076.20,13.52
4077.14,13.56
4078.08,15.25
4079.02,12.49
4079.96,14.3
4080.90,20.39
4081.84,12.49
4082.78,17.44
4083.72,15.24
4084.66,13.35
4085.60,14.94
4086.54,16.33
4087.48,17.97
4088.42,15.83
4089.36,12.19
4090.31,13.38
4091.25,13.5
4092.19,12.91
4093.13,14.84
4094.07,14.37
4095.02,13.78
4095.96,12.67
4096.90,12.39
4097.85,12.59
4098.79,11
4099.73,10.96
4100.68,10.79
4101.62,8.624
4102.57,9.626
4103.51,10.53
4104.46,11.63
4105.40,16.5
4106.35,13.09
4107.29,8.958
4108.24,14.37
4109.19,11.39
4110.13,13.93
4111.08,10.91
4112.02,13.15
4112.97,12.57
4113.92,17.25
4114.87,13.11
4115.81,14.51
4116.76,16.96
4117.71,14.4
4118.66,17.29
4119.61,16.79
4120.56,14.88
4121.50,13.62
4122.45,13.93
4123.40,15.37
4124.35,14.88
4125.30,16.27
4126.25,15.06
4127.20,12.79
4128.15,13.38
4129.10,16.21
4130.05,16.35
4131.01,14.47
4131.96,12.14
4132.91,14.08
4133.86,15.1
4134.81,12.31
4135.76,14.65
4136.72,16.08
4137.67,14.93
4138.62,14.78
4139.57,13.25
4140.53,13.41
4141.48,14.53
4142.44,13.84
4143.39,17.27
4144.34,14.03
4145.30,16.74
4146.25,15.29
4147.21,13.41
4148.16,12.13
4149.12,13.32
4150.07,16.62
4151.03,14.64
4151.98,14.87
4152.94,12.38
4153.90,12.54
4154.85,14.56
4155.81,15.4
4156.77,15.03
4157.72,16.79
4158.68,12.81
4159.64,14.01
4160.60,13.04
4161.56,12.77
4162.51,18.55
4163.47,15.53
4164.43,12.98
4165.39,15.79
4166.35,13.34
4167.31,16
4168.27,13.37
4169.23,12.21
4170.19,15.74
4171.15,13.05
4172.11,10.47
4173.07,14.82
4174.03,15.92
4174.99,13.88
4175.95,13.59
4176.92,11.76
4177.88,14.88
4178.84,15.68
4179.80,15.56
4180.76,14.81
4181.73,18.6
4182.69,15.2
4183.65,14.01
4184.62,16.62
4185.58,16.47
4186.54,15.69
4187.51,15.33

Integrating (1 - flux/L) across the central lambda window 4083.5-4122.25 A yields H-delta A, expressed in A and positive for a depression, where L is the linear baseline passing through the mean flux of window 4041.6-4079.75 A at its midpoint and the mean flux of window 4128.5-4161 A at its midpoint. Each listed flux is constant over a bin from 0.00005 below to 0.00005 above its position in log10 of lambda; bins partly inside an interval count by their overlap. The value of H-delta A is 3.30 A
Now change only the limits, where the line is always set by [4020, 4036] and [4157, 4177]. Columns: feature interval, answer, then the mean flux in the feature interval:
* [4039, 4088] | -1.9 A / 15.2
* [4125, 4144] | -0.3 A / 14.5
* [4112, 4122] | -0.4 A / 15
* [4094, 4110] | 2.8 A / 11.9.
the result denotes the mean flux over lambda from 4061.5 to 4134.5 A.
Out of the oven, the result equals 14.2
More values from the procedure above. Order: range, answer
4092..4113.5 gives 12.2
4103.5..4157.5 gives 14.3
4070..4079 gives 15.7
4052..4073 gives 15.3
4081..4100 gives 14.1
